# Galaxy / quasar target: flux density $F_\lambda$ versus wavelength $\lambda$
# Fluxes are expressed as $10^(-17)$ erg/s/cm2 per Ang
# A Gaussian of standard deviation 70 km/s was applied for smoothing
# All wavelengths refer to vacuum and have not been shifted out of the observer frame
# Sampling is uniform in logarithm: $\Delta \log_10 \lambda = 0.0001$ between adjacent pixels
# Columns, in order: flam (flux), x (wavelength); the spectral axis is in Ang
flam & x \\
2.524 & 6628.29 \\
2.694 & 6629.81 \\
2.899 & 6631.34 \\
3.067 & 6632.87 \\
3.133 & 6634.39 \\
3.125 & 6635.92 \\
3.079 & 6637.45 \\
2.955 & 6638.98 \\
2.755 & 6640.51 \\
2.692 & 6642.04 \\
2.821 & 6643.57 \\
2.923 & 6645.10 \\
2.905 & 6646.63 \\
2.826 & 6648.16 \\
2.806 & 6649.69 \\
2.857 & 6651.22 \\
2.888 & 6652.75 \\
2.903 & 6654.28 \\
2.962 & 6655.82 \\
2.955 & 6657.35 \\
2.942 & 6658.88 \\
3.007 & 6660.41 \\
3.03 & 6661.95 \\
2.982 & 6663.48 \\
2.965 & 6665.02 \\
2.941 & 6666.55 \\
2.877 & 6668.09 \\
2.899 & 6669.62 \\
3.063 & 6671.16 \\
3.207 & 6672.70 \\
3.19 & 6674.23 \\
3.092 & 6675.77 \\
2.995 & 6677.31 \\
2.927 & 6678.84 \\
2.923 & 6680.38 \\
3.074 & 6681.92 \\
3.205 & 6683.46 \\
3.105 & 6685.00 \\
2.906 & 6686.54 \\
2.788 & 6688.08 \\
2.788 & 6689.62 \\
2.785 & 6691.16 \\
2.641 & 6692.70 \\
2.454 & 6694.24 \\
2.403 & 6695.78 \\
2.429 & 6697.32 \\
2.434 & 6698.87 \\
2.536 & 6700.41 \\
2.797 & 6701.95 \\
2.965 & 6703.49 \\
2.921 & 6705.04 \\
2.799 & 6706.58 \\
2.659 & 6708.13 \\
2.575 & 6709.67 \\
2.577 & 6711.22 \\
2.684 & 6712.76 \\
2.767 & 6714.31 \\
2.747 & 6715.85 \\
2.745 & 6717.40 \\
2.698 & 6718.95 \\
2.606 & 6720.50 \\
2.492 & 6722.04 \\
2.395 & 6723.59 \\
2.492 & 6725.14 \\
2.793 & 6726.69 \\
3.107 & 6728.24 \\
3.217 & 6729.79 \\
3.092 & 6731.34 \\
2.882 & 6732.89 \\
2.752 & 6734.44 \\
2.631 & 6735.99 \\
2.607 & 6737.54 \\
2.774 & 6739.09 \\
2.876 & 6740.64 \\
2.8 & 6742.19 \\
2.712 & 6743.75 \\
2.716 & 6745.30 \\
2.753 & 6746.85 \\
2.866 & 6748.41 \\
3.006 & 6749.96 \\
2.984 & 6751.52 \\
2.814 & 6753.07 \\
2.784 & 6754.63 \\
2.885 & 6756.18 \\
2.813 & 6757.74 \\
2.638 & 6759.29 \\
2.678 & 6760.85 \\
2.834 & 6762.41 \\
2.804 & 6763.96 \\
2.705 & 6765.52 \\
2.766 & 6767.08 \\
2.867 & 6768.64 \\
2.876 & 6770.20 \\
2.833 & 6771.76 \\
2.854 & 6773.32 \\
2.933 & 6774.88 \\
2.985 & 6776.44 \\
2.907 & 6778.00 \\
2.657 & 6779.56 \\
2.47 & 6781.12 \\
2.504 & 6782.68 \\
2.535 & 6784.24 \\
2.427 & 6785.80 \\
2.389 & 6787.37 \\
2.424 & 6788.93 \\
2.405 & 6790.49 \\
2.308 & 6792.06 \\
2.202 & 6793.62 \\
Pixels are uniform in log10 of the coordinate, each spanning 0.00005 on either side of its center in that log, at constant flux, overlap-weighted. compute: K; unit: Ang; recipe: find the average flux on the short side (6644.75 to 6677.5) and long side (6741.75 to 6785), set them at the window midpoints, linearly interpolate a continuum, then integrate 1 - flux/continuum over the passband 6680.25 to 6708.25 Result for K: 1.3 Ang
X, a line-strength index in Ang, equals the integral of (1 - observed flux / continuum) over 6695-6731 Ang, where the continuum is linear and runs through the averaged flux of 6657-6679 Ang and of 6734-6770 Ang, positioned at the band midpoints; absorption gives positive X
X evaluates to 2.43 Ang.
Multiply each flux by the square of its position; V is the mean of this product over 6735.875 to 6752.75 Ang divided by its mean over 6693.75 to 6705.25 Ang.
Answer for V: 1.09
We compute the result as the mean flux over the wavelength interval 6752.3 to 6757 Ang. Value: 2.83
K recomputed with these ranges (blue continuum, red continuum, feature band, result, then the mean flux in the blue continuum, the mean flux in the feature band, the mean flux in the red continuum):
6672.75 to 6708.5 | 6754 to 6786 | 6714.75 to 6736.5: 0.3 Ang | 2.83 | 2.76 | 2.76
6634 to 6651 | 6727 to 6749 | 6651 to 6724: 1.2 Ang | 2.9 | 2.83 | 2.84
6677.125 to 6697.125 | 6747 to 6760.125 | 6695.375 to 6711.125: 1.0 Ang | 2.83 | 2.65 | 2.84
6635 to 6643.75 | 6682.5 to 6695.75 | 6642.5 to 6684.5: -1.5 Ang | 2.91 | 2.97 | 2.81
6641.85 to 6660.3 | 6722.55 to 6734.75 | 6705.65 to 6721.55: 0.9 Ang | 2.89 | 2.69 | 2.84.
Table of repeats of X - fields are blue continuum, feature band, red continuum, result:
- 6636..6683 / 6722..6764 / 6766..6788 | -0.21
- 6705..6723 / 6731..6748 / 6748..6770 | -0.11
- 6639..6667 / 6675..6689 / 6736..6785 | -0.65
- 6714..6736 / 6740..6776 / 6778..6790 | -2.68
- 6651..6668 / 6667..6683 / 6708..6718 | -0.87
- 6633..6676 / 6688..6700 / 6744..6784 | 1.33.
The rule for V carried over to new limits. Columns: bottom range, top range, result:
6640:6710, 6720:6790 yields 0.98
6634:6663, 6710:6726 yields 0.92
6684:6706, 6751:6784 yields 1.05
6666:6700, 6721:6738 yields 0.98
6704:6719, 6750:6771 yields 1.05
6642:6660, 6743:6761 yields 1.00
